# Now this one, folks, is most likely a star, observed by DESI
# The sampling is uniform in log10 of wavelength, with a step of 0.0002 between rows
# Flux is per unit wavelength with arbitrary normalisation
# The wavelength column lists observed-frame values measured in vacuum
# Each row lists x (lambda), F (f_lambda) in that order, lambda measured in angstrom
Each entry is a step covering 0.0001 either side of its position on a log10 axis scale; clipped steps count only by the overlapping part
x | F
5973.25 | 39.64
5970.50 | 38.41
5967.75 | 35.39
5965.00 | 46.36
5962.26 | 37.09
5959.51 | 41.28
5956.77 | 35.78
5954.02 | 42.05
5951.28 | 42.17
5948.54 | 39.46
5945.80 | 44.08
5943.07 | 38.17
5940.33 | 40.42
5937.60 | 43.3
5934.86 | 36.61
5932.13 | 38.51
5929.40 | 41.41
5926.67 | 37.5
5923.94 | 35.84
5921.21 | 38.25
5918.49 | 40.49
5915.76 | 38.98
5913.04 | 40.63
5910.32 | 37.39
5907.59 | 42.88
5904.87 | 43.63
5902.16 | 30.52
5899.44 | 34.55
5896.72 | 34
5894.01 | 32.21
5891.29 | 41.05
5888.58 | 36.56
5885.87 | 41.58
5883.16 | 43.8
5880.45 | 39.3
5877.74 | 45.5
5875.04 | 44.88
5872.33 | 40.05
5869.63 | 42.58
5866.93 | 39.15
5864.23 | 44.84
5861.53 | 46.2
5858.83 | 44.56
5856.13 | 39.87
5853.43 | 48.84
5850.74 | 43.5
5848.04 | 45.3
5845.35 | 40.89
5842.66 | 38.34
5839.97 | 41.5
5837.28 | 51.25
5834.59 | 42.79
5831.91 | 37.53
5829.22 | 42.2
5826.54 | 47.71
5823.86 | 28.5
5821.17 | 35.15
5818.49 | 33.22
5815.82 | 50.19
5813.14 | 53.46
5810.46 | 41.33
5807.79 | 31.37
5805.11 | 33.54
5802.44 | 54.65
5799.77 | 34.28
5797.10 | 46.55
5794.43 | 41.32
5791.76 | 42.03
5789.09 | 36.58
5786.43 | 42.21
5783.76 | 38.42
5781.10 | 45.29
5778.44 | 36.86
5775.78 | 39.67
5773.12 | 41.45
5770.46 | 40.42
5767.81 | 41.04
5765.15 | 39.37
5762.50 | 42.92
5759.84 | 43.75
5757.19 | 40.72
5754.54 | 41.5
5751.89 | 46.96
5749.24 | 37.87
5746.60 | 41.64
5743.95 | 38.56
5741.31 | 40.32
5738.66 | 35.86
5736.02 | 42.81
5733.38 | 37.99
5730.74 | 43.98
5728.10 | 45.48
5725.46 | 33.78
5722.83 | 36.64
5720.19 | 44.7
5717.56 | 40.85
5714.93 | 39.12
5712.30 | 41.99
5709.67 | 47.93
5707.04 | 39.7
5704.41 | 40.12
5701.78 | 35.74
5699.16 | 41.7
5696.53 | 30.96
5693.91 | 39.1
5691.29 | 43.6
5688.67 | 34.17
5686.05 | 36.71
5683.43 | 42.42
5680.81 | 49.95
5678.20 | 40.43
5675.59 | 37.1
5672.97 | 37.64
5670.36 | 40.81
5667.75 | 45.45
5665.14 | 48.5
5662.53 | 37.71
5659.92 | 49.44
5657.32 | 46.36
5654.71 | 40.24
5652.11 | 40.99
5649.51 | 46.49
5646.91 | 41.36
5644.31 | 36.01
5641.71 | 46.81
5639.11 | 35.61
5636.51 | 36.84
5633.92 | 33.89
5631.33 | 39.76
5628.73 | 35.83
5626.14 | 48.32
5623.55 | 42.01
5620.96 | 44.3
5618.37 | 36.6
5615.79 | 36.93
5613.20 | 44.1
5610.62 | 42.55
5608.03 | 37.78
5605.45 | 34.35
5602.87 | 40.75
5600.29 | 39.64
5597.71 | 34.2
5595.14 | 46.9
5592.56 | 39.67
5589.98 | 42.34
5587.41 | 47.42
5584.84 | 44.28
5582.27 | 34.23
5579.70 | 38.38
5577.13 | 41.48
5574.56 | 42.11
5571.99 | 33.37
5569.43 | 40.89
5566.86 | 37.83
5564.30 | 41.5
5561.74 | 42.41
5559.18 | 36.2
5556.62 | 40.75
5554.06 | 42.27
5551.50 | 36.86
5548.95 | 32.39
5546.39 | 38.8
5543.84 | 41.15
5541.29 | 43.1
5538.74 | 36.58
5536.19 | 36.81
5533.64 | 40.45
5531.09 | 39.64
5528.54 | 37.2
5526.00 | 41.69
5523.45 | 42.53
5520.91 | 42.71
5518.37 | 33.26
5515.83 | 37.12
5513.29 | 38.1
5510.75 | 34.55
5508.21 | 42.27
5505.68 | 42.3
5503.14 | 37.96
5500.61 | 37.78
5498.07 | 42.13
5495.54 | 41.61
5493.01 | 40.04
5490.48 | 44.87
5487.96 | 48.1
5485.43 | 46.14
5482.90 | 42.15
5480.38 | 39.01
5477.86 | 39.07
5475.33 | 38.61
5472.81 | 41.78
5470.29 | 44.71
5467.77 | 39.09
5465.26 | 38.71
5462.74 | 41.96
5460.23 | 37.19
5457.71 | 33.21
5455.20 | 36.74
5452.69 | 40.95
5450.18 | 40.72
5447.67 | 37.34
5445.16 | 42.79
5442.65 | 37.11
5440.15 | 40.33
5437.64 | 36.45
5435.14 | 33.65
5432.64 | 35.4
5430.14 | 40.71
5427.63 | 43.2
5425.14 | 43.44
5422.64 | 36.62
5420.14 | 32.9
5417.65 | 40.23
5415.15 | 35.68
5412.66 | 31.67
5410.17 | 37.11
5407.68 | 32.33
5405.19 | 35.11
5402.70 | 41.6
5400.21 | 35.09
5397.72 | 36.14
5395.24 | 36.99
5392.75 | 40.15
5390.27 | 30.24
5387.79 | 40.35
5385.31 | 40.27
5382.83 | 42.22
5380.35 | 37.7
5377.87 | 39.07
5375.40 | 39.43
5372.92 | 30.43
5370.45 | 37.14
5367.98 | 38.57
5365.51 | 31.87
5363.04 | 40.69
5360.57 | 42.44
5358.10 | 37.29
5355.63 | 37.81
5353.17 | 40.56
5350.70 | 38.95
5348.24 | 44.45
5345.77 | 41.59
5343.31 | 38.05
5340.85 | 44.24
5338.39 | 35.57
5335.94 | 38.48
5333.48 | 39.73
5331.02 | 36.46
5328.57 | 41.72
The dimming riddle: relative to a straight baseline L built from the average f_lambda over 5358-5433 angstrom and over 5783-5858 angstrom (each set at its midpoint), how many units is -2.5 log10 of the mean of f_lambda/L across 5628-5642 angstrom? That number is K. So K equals 0.06 mag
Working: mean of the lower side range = 37.5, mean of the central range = 37.6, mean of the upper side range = 41.6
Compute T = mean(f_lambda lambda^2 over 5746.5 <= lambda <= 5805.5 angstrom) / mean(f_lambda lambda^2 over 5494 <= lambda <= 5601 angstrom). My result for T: 1.13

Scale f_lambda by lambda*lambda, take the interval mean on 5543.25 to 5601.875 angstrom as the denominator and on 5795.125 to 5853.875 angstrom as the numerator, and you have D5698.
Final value 1.15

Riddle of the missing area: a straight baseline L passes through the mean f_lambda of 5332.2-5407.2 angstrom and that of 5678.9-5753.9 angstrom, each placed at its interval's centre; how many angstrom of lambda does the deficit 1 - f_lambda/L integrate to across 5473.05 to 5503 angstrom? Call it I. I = -2.0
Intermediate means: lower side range 38.3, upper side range 40.4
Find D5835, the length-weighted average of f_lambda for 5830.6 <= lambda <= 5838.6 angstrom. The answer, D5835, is 43.9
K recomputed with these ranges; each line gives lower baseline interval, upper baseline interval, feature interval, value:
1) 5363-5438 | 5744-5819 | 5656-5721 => -0.02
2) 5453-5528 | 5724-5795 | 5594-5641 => 0.02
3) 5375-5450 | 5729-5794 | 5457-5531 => -0.05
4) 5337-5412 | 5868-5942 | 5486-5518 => -0.06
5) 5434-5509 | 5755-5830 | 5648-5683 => -0.07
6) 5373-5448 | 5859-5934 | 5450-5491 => -0.08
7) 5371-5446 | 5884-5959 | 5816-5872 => -0.09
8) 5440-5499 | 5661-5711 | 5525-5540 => 0.05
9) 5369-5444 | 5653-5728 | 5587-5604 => -0.04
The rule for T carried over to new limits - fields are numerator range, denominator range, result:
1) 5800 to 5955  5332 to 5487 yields 1.25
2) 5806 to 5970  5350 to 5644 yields 1.19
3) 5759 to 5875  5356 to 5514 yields 1.23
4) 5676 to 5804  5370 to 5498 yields 1.17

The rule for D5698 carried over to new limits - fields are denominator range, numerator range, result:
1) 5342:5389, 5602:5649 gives 1.12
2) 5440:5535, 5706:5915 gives 1.15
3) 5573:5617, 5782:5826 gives 1.08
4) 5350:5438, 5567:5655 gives 1.16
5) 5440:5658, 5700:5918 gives 1.12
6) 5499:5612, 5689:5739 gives 1.08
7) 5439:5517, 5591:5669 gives 1.08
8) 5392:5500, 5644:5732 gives 1.15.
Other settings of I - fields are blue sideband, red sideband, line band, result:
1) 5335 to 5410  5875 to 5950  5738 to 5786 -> -2.29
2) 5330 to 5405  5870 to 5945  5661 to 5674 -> -1.12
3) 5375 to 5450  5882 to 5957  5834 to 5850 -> -1.87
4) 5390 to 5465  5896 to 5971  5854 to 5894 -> -3.03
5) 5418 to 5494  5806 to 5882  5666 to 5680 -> 0.06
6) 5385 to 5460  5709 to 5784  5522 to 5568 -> -0.70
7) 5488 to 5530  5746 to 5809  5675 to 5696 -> 0.19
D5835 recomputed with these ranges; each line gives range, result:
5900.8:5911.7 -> 38.6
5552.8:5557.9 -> 41.5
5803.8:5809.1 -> 32.4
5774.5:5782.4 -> 40.6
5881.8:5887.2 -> 42.7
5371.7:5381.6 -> 36.7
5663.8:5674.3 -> 43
